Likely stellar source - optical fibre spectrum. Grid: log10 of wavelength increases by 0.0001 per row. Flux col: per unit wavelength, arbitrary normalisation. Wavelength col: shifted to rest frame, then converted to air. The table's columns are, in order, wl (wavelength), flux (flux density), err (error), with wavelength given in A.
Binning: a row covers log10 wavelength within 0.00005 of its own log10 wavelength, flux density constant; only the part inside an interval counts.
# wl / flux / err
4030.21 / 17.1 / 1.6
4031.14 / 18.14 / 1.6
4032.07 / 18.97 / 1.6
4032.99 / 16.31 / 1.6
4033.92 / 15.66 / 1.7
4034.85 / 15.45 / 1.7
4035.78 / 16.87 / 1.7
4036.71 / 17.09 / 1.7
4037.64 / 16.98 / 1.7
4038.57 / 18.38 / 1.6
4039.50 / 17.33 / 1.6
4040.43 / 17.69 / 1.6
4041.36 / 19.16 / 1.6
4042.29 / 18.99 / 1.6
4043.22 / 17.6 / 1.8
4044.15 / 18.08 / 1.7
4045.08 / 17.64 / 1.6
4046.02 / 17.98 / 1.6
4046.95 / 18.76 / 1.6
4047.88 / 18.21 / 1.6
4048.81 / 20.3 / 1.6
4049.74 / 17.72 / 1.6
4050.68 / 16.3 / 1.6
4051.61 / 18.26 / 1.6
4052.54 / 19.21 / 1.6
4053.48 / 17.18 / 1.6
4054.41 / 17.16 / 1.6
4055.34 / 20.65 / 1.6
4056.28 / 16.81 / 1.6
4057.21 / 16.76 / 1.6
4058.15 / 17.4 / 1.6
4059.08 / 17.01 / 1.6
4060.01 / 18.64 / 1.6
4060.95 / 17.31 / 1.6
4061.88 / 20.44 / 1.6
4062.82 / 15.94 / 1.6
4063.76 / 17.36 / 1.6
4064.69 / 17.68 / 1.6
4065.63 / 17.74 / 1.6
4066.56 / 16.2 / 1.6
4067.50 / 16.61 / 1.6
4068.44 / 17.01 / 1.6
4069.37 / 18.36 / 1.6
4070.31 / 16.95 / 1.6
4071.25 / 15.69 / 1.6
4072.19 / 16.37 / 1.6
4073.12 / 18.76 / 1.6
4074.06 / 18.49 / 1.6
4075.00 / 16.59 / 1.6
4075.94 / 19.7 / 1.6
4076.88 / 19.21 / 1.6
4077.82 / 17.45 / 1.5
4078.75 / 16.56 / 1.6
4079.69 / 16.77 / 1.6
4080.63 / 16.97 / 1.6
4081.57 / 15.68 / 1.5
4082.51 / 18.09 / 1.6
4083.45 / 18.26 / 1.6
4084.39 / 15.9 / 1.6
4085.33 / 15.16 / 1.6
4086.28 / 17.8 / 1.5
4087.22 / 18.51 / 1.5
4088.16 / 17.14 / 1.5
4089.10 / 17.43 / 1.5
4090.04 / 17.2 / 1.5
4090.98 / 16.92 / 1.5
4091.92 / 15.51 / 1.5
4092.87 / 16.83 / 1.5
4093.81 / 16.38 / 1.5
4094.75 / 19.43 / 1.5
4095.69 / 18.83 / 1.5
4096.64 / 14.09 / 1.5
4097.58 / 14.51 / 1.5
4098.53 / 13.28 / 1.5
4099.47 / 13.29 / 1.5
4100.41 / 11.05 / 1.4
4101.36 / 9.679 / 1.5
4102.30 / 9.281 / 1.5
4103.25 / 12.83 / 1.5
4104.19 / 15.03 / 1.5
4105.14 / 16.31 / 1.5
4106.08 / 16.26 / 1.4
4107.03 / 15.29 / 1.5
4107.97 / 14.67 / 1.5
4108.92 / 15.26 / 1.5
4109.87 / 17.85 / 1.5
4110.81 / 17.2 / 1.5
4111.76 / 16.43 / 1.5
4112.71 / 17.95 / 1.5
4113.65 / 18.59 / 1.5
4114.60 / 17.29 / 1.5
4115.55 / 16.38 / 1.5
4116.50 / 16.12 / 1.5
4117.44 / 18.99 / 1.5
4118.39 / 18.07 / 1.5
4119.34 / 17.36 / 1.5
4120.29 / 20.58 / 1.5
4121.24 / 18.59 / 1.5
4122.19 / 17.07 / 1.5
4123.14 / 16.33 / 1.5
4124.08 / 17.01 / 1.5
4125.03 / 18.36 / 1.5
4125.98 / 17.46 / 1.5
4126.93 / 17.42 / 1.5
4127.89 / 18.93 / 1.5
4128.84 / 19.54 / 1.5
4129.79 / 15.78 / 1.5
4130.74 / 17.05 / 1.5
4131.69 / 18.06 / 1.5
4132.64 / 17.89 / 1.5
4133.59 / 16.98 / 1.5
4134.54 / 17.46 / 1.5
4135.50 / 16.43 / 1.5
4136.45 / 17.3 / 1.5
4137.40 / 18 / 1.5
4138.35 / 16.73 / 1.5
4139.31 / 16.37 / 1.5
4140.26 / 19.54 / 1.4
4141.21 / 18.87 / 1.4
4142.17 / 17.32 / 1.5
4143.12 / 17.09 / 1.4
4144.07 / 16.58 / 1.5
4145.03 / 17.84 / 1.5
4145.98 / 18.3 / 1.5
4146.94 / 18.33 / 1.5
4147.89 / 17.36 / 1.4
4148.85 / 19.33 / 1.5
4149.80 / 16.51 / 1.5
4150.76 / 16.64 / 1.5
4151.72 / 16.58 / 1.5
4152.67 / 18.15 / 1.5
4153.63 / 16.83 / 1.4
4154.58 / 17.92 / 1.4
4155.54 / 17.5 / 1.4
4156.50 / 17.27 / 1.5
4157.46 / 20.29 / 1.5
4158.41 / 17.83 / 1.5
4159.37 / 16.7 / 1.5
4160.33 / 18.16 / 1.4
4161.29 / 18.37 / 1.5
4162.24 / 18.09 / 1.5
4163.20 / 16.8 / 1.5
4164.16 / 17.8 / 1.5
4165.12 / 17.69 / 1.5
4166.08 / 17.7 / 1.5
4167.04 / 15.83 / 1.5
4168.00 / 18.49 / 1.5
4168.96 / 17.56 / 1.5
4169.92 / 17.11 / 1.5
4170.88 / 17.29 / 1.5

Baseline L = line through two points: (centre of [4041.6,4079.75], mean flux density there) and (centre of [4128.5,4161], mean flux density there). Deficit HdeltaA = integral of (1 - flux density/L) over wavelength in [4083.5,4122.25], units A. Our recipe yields 3.3 A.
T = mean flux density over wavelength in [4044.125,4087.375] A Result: 17.6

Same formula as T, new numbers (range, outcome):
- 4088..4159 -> 16.9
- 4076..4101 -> 16.5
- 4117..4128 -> 18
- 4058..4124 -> 16.7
